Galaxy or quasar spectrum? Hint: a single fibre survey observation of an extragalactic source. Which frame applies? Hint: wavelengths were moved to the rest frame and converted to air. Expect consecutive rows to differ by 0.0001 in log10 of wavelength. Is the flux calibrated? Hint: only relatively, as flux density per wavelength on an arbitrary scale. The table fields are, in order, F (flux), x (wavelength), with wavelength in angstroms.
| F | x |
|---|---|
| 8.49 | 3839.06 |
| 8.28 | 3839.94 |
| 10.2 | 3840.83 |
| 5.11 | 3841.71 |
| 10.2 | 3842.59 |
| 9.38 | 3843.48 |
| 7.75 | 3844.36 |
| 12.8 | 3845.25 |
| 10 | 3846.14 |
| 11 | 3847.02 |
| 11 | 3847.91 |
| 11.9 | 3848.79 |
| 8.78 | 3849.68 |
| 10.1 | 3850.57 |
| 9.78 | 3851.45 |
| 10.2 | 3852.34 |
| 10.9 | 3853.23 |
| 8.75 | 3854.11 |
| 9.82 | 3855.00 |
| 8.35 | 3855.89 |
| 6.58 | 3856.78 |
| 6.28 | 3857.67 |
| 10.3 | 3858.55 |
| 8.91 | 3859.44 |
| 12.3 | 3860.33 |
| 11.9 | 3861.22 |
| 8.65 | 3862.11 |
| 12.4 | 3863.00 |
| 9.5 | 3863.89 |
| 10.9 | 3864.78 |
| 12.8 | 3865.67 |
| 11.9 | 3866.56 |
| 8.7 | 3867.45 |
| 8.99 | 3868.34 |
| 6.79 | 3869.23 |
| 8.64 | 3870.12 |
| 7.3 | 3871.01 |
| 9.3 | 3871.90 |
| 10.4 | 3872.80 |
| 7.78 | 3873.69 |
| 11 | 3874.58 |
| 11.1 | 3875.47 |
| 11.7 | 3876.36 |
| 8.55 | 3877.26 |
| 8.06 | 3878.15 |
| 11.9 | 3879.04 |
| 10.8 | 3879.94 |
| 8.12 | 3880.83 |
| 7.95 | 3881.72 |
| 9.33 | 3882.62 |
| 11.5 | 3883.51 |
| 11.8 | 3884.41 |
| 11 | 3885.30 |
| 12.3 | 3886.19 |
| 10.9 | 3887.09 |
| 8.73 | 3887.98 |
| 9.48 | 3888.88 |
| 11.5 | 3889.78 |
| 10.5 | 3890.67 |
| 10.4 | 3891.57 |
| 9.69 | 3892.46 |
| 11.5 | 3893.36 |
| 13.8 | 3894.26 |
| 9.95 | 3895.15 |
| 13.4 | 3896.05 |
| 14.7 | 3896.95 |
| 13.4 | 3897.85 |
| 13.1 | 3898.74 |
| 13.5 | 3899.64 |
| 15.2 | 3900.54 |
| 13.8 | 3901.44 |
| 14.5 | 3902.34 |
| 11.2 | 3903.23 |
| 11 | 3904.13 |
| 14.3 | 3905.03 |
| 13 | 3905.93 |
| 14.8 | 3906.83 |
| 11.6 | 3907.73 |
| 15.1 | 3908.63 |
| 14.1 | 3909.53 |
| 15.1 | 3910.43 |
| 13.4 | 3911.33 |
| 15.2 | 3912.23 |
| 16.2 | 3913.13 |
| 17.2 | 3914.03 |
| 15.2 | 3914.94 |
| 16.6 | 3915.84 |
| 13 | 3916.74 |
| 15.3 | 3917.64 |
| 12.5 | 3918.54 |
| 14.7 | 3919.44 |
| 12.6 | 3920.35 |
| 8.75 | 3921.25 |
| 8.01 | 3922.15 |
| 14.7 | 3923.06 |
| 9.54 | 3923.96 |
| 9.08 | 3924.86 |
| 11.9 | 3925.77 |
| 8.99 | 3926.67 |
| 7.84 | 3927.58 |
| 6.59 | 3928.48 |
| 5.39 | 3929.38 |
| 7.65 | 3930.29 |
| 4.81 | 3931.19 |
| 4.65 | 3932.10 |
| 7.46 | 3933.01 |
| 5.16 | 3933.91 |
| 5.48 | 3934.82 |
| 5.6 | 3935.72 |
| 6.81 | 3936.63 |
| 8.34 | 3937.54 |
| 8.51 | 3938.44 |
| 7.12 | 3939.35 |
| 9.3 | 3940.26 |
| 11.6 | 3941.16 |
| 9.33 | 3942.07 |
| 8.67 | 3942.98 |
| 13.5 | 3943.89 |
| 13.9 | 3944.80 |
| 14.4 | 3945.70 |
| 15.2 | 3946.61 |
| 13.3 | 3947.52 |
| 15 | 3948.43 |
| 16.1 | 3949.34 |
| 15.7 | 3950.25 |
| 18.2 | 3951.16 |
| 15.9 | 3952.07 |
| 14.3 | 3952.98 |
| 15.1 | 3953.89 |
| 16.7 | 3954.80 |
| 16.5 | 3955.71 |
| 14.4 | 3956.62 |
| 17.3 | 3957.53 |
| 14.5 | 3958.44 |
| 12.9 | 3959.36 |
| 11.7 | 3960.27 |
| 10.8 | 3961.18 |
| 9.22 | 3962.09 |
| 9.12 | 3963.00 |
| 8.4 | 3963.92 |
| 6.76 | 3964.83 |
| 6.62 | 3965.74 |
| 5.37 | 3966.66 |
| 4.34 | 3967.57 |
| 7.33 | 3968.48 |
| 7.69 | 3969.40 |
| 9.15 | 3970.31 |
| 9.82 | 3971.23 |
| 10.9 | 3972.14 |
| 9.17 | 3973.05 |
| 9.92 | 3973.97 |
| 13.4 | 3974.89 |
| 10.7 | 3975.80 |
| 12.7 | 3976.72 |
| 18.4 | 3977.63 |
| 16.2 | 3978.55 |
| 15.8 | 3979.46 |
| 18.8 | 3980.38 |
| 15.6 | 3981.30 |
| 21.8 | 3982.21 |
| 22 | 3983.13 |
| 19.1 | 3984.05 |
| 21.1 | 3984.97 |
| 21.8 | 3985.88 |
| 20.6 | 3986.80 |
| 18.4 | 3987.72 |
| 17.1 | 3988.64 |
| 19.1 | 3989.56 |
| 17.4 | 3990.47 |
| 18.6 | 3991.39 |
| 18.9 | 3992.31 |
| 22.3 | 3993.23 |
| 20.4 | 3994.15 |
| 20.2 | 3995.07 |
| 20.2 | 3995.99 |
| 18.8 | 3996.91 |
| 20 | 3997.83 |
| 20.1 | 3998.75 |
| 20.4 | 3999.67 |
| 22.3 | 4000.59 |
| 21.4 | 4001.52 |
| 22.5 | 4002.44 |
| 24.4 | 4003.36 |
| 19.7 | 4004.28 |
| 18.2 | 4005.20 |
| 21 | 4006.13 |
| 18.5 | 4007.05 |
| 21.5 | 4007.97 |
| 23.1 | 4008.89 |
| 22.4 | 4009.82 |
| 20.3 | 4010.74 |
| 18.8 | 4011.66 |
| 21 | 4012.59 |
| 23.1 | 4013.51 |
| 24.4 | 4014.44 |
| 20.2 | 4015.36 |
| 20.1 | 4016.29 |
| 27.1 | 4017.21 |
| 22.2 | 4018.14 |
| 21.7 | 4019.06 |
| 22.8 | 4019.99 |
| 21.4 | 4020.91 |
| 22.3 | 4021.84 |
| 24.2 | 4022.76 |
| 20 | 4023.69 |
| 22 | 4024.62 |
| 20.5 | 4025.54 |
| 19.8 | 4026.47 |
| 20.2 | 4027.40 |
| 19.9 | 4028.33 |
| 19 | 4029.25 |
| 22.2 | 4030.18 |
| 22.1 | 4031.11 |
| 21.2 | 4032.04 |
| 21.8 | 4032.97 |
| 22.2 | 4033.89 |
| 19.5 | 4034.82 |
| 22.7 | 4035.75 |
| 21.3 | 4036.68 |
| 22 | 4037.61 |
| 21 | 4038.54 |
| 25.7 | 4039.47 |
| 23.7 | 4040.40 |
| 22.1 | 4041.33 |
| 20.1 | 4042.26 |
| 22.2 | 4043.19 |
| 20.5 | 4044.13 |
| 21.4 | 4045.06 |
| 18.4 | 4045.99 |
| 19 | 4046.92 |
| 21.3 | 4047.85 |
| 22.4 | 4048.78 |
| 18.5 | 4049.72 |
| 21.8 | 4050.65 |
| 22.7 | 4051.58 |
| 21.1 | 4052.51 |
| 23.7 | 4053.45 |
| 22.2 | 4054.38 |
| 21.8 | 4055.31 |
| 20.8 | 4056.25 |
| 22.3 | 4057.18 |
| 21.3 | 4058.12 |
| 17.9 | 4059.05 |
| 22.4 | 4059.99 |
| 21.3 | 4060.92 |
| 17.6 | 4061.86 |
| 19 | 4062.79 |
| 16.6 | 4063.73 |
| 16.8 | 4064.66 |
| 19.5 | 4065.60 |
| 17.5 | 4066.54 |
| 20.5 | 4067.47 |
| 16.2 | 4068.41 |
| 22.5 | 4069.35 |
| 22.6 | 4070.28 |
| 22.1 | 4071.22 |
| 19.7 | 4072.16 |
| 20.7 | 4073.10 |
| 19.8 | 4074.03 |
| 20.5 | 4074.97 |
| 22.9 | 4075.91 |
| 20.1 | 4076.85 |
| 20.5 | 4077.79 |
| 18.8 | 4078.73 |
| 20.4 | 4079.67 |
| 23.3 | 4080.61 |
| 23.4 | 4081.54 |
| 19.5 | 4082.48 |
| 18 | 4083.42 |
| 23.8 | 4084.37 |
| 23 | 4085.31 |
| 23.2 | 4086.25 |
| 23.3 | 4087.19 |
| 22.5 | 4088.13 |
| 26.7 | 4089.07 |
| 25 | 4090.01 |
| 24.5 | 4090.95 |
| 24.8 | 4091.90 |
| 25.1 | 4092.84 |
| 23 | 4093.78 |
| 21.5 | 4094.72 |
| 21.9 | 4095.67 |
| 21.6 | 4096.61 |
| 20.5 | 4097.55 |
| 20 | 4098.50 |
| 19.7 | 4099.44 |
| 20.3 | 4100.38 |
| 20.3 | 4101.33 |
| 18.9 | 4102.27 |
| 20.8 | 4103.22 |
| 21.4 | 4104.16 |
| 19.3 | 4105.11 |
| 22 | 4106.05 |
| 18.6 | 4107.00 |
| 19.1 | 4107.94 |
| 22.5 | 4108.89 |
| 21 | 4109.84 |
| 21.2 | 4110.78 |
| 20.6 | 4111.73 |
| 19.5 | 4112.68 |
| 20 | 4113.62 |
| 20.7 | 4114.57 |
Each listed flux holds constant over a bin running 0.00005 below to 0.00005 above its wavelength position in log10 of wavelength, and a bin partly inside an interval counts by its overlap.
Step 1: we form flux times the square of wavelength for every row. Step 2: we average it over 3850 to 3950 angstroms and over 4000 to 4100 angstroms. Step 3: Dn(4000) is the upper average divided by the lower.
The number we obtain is 2.1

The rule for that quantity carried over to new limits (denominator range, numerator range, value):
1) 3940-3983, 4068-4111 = 1.80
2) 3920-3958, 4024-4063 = 2.04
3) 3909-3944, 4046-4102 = 2.20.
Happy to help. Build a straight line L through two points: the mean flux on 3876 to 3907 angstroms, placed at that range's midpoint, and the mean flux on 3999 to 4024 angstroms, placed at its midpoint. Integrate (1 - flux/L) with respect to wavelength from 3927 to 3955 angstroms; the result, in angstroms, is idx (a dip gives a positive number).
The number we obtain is 9.5 angstroms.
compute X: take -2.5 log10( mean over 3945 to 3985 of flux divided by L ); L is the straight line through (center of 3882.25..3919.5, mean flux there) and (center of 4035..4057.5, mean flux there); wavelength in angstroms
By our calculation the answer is 0.251 mag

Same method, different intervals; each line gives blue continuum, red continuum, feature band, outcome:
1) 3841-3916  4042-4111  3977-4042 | -0.18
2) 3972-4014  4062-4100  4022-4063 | -0.05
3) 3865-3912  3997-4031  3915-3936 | 0.43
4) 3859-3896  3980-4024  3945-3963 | 0.16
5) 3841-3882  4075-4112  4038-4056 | -0.12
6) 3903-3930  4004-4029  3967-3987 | 0.25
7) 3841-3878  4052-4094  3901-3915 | -0.14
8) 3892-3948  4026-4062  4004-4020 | -0.15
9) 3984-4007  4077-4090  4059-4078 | 0.10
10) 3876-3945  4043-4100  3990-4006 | -0.22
